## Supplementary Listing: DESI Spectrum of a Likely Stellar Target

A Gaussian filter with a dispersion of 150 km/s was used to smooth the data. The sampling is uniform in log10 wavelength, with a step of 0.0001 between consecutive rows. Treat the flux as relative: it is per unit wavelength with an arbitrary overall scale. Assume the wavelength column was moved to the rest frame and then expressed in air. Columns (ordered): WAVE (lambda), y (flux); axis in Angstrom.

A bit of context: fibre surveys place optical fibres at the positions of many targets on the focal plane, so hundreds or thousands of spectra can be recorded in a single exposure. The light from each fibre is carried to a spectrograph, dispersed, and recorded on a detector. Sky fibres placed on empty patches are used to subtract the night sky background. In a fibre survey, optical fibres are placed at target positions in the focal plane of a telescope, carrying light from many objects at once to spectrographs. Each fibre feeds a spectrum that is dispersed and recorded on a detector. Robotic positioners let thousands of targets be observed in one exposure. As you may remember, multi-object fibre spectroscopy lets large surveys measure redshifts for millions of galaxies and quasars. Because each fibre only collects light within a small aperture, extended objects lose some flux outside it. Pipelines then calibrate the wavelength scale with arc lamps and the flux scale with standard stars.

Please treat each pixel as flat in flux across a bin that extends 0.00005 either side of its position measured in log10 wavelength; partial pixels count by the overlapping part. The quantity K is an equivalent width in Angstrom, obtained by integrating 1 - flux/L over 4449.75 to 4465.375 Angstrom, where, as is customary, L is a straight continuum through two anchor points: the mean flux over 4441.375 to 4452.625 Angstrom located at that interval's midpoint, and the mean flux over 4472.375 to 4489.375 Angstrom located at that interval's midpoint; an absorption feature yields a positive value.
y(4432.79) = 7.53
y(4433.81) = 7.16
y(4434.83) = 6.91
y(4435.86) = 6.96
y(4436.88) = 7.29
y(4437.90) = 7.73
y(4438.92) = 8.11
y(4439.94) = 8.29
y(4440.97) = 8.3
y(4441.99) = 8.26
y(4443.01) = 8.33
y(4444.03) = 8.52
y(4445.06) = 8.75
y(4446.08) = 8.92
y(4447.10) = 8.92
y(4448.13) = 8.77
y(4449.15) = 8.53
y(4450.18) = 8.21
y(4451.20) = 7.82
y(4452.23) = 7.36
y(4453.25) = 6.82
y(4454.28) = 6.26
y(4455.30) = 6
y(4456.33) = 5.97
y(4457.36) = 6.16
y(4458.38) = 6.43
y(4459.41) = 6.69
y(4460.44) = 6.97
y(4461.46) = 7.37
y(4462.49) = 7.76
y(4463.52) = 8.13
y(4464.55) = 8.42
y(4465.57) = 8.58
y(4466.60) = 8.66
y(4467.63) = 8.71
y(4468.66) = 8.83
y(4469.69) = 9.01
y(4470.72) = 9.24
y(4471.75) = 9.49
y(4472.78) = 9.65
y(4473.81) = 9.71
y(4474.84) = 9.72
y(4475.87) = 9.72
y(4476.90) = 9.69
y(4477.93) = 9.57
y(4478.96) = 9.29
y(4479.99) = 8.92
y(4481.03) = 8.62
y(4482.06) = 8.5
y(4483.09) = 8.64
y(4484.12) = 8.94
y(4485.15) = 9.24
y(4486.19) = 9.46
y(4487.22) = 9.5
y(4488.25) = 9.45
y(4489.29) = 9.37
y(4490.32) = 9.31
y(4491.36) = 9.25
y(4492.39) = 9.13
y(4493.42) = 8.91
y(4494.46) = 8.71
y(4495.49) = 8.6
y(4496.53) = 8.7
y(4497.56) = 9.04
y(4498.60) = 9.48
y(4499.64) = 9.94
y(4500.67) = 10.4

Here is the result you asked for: 2.8 Angstrom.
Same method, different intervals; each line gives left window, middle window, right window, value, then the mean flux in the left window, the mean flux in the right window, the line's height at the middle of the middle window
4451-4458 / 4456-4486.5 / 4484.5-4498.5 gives -3.2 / 6.57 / 9.14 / 7.73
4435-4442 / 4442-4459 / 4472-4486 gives 1.2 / 7.77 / 9.26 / 8.21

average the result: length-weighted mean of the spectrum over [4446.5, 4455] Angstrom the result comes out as 7.8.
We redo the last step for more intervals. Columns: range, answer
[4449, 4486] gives 8.28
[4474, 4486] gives 9.19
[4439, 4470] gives 7.85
